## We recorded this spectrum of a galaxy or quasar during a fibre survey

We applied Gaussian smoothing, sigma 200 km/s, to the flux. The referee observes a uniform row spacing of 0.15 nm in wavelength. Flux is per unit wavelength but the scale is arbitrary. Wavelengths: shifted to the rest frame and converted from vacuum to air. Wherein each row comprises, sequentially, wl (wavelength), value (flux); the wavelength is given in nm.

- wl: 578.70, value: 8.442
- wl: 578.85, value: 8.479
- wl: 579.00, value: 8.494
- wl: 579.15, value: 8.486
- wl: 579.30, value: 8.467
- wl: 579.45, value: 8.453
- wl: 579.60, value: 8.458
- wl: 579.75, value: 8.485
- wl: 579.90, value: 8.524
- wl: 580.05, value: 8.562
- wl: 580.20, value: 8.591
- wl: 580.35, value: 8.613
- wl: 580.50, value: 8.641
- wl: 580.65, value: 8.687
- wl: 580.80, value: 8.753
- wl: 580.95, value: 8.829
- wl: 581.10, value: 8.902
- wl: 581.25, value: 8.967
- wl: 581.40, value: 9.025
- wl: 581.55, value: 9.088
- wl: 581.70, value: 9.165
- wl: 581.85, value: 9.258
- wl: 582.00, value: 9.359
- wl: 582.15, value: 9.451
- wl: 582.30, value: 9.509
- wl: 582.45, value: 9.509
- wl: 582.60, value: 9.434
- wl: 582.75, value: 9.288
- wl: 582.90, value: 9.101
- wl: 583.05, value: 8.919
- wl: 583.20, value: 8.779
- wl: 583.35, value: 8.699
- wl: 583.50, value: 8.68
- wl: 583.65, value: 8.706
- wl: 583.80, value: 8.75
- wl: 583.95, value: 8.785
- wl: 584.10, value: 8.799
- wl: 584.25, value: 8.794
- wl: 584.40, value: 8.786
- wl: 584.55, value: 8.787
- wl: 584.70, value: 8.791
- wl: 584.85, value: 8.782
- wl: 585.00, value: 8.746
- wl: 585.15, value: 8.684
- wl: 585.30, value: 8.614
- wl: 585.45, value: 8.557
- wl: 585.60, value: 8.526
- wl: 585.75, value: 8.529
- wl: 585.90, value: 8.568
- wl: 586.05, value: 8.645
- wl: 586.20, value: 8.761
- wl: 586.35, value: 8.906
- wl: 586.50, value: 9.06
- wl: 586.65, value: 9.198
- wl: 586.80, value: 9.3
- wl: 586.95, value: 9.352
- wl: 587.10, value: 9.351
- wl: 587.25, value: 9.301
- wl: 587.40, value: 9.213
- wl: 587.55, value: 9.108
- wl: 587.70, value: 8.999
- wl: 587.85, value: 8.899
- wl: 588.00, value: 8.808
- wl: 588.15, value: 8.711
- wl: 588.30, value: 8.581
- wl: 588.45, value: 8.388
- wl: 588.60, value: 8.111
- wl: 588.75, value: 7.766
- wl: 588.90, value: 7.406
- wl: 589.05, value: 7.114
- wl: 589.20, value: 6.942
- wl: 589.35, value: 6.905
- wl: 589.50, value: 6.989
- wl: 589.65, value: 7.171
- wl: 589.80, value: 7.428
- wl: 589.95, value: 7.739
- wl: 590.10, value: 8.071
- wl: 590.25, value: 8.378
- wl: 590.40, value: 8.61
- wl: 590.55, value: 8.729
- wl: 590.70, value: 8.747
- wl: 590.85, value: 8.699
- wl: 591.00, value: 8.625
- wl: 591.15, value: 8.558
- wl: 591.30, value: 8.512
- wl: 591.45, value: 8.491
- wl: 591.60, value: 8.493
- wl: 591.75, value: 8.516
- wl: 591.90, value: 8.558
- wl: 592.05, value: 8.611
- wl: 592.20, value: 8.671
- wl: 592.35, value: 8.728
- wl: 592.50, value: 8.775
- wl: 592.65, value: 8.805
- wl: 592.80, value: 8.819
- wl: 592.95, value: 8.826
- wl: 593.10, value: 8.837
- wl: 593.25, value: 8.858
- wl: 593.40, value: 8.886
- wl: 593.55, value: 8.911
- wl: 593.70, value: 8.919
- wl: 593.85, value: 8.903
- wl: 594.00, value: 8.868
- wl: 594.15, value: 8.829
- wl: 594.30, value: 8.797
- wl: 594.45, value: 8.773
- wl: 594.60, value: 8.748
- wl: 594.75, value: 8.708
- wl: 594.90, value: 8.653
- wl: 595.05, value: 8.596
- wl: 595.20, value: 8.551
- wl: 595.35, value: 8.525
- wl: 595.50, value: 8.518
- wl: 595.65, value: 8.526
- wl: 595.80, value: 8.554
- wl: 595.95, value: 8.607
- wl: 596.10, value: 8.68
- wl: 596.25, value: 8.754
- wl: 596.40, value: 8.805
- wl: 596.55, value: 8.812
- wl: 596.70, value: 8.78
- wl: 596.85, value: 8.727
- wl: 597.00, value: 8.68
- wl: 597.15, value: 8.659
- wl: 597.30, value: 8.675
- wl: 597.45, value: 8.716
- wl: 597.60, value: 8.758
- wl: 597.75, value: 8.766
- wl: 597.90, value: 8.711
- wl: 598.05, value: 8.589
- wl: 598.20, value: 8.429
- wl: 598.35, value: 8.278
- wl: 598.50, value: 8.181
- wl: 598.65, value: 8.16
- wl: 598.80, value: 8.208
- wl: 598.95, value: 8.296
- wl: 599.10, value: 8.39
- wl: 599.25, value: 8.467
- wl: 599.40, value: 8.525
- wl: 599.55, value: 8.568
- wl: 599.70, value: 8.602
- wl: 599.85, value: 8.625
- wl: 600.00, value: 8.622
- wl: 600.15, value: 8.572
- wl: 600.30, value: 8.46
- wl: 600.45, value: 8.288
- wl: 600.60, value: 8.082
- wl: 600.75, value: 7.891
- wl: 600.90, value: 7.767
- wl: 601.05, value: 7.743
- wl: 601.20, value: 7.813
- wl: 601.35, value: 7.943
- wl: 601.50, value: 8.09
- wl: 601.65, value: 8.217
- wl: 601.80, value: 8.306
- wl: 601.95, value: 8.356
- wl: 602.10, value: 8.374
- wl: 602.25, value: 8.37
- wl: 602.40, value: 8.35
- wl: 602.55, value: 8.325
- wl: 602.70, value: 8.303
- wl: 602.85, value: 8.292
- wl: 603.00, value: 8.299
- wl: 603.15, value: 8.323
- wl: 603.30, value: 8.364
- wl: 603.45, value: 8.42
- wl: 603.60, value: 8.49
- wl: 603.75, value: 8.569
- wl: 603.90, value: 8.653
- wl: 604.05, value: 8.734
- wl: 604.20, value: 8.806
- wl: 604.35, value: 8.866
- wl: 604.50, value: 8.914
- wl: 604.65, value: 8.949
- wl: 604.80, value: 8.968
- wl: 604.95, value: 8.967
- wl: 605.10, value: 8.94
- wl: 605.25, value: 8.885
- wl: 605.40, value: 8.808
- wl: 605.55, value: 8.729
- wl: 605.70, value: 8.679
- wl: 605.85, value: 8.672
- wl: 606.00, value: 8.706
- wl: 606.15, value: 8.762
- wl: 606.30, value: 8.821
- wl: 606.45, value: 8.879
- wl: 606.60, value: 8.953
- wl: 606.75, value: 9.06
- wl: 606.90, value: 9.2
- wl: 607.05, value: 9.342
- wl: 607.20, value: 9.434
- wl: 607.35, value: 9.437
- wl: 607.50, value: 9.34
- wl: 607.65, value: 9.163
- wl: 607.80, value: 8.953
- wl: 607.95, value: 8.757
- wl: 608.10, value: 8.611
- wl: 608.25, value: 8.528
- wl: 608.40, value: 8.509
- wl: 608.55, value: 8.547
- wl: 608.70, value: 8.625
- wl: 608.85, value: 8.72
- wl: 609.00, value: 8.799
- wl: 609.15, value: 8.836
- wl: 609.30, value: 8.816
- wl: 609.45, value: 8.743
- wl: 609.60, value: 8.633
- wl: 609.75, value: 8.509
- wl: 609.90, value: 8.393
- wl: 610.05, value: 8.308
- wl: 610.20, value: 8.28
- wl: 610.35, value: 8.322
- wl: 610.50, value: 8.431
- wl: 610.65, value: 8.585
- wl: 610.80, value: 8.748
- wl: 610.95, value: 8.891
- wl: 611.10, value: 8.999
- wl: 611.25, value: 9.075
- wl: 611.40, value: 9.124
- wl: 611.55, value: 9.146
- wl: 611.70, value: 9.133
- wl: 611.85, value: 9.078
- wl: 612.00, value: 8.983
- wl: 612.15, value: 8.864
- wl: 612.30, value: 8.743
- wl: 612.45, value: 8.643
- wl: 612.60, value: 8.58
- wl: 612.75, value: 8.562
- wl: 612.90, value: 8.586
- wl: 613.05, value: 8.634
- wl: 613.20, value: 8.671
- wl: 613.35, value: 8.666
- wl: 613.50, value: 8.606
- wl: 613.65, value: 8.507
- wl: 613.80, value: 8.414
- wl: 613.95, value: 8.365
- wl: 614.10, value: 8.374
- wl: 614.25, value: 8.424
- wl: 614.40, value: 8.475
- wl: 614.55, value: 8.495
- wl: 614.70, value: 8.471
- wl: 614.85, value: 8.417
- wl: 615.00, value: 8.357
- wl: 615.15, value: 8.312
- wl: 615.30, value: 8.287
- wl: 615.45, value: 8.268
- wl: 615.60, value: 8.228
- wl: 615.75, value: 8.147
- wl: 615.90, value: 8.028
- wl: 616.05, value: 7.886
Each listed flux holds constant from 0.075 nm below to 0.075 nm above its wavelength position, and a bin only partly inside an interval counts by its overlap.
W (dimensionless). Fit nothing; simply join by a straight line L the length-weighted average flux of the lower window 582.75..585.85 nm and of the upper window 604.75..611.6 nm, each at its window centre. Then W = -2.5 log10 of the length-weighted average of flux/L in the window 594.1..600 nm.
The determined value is 0.02 mag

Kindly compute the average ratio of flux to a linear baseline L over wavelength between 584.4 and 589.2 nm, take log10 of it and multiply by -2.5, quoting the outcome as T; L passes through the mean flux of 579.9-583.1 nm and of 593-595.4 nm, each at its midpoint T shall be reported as 0.03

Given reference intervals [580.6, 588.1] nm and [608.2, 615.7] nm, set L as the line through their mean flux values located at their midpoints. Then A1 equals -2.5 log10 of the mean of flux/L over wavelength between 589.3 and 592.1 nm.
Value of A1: 0.08 mag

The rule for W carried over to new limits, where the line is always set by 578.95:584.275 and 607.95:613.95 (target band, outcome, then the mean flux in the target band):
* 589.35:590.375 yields 0.16 mag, 7.62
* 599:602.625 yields 0.06 mag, 8.28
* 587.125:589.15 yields 0.04 mag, 8.49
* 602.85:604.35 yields 0.03 mag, 8.52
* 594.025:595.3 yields 0.01 mag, 8.71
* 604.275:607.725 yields -0.03 mag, 8.98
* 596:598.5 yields 0.01 mag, 8.66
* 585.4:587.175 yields -0.01 mag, 8.9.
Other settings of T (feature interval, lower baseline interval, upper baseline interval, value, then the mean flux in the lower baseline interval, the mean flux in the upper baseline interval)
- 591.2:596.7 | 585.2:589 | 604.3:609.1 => 0.01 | 8.74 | 8.89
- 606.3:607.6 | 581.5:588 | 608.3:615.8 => -0.06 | 8.96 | 8.61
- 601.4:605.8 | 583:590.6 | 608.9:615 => 0.01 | 8.51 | 8.65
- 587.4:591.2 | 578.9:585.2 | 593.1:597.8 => 0.08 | 8.85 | 8.73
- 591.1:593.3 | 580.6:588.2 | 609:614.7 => 0.02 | 8.95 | 8.67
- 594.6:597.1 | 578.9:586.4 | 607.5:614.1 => 0.01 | 8.81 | 8.7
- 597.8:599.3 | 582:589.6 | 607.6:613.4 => 0.04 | 8.69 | 8.72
